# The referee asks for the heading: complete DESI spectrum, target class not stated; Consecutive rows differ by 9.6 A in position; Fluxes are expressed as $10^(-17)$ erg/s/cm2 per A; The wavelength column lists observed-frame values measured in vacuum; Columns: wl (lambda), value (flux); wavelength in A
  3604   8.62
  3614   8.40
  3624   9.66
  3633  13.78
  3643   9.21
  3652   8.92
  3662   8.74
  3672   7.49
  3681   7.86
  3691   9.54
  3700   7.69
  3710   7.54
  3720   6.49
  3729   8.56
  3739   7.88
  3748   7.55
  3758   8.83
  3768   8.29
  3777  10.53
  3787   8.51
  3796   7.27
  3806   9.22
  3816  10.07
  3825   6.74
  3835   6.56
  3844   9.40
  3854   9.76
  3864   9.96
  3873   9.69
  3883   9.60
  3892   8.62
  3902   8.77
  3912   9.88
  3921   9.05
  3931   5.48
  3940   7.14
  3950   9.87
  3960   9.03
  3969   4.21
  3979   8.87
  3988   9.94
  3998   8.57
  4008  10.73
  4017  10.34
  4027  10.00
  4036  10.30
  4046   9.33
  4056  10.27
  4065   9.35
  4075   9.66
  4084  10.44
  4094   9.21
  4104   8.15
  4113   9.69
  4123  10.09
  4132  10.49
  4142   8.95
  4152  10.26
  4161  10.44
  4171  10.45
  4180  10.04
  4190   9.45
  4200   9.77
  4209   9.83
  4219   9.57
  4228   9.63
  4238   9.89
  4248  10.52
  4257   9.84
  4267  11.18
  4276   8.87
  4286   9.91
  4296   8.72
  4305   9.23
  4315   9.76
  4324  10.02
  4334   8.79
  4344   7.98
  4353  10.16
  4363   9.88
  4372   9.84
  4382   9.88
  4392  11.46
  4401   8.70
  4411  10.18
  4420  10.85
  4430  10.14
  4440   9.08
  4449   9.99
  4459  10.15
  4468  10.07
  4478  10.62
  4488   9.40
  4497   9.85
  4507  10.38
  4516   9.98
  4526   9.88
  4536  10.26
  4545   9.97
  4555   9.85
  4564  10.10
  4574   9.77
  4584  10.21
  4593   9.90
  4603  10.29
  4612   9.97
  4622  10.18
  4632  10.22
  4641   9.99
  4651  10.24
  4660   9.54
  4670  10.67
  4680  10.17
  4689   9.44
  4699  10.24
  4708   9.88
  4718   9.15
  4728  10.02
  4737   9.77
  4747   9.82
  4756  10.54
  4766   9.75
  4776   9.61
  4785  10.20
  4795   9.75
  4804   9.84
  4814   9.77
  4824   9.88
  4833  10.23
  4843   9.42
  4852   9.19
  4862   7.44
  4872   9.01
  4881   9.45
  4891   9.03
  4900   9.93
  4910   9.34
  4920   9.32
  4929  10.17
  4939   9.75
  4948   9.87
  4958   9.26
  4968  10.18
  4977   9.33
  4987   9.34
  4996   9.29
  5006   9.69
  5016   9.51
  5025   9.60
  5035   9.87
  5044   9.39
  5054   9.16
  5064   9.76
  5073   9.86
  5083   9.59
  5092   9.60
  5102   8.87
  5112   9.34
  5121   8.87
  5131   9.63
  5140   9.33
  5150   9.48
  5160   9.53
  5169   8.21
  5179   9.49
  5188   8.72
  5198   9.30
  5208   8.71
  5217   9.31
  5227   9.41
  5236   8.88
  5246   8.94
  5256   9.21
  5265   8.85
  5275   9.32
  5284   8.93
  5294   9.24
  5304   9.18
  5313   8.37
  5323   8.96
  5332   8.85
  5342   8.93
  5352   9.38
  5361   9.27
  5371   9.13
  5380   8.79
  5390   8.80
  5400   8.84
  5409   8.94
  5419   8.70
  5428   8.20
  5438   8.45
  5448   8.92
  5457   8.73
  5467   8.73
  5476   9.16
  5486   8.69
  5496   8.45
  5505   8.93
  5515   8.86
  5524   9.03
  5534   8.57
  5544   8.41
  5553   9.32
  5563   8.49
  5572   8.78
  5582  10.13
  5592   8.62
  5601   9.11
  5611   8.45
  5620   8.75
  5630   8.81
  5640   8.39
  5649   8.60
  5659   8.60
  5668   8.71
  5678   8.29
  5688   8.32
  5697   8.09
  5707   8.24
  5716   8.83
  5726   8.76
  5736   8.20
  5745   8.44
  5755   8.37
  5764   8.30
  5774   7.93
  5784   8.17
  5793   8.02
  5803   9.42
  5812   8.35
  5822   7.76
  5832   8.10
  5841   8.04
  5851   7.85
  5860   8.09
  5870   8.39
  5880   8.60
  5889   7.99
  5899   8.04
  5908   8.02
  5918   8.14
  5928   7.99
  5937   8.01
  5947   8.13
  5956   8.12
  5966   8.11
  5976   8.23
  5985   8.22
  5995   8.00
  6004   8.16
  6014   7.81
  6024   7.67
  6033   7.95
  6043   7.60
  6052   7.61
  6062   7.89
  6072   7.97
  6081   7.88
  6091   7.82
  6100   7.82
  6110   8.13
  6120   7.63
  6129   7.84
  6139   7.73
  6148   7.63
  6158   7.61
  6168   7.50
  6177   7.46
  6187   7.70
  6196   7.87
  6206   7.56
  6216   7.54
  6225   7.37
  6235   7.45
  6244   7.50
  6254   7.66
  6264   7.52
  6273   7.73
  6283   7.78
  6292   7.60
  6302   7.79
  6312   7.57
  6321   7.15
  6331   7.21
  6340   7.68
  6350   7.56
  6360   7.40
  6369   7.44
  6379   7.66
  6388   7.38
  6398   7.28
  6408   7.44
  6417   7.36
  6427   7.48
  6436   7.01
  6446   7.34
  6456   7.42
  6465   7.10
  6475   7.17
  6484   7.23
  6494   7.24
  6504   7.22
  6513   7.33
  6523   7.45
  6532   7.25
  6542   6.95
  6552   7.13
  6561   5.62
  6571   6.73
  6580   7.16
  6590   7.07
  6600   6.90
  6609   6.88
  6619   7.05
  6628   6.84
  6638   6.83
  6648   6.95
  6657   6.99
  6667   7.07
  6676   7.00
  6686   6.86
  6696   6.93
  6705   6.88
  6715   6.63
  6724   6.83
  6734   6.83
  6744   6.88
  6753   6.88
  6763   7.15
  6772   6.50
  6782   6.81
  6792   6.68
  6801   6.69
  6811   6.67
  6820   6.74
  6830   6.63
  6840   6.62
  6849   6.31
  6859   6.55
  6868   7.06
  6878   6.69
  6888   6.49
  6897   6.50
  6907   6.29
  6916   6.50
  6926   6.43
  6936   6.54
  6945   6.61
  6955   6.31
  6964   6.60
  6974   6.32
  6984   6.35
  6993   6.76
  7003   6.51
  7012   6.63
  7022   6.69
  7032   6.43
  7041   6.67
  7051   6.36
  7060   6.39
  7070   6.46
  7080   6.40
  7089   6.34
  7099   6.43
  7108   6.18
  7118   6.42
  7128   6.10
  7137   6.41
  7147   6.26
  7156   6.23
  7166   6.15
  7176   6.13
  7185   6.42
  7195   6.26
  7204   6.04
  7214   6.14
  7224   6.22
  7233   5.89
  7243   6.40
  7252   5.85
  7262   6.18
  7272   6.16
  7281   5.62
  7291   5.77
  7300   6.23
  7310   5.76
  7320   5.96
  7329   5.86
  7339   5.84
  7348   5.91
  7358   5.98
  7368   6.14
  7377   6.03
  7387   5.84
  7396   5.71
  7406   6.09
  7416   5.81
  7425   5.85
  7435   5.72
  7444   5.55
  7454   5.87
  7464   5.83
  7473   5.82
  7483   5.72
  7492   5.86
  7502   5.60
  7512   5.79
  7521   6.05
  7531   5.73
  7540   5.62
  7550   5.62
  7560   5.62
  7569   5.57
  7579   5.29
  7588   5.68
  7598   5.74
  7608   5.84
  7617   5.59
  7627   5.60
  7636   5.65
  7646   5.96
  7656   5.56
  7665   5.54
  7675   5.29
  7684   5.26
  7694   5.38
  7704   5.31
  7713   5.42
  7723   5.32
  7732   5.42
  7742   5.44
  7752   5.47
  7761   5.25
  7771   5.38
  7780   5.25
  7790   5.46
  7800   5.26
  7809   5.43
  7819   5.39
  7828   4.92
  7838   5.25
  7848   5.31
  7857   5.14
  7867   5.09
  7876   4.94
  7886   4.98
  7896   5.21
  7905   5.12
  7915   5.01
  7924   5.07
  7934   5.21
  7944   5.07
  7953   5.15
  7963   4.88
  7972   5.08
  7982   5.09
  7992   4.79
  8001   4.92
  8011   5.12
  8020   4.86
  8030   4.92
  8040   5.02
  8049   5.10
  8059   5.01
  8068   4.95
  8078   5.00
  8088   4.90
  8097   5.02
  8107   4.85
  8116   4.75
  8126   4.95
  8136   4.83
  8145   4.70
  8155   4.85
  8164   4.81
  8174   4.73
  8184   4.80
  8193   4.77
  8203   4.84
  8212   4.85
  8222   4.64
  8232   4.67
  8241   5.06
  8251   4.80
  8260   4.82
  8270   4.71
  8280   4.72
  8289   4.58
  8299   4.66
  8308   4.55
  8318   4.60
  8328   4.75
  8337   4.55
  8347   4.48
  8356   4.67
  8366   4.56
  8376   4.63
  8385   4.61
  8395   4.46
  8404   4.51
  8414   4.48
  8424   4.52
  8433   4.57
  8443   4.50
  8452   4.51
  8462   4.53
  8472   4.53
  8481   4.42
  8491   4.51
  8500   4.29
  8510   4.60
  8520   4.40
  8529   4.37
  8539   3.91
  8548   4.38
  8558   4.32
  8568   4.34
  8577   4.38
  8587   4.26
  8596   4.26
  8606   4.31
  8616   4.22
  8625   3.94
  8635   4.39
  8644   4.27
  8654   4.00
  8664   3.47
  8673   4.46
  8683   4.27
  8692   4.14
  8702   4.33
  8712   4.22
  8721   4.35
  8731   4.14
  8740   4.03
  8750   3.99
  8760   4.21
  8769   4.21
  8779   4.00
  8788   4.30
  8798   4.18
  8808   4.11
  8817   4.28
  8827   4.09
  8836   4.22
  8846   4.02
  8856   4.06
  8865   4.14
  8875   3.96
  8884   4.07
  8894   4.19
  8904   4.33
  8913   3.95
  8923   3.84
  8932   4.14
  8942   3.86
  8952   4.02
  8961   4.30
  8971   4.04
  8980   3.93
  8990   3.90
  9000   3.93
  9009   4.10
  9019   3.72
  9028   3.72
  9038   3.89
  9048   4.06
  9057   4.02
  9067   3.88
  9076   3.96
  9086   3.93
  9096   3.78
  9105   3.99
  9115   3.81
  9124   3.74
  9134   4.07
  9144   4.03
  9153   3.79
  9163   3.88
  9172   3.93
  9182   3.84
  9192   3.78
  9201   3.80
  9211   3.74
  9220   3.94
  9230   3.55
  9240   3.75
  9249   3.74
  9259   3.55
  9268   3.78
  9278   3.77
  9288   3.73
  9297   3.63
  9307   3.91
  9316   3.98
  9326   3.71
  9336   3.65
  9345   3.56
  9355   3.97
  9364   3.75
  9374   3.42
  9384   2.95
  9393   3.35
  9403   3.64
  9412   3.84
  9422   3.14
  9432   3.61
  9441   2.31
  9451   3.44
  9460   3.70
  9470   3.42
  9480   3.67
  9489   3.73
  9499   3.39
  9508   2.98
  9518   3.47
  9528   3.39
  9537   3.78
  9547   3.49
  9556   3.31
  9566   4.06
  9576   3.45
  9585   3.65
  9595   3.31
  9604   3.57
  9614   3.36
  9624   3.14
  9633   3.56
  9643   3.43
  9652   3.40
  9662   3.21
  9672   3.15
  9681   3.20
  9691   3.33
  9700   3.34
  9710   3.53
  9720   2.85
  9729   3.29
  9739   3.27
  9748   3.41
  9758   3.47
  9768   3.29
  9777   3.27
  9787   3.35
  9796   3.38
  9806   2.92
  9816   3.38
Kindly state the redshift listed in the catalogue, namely 0.00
